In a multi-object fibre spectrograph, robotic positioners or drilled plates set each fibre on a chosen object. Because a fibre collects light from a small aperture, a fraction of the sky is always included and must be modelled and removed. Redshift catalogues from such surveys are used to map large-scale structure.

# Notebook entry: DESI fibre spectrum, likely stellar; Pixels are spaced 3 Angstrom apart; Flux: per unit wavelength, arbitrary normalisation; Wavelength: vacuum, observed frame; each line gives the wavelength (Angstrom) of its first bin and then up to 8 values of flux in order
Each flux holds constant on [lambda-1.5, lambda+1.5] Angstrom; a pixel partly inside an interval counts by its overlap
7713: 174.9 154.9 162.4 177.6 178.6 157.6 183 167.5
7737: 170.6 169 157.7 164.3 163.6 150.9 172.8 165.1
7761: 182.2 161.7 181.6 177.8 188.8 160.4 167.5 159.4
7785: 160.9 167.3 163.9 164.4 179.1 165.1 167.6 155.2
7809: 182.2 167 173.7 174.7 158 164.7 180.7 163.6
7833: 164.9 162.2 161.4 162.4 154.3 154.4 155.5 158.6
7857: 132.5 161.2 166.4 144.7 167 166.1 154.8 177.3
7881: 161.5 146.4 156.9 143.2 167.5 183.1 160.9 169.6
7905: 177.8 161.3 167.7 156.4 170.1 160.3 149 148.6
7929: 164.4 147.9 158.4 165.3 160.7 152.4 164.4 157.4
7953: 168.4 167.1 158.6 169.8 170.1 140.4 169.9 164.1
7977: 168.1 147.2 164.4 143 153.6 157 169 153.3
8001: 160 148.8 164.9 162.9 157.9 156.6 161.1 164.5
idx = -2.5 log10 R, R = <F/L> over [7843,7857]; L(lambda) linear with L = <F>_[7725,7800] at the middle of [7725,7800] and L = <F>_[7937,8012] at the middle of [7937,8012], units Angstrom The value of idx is 0.078 mag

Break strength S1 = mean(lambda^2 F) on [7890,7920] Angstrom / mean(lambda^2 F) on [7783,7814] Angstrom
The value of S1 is 1.0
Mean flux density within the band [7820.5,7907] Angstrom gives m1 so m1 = 161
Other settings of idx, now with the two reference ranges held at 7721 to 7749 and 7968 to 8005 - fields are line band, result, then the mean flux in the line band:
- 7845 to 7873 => 0.05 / 156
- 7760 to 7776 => -0.06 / 177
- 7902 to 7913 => -0.05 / 168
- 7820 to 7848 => 0.01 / 163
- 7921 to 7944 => 0.03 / 156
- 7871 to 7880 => -0.02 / 166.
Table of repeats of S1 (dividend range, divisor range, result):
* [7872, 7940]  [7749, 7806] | 0.99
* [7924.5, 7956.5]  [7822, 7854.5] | 1.01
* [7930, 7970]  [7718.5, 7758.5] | 1.01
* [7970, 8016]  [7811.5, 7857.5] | 1.02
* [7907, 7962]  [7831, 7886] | 1.03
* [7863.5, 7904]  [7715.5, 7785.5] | 0.99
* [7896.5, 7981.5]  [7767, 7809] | 1.00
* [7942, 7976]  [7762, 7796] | 1.01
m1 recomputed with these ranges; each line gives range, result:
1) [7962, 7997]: 159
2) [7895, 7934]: 163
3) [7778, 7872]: 163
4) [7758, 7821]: 170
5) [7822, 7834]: 168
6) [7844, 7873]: 156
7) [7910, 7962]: 160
